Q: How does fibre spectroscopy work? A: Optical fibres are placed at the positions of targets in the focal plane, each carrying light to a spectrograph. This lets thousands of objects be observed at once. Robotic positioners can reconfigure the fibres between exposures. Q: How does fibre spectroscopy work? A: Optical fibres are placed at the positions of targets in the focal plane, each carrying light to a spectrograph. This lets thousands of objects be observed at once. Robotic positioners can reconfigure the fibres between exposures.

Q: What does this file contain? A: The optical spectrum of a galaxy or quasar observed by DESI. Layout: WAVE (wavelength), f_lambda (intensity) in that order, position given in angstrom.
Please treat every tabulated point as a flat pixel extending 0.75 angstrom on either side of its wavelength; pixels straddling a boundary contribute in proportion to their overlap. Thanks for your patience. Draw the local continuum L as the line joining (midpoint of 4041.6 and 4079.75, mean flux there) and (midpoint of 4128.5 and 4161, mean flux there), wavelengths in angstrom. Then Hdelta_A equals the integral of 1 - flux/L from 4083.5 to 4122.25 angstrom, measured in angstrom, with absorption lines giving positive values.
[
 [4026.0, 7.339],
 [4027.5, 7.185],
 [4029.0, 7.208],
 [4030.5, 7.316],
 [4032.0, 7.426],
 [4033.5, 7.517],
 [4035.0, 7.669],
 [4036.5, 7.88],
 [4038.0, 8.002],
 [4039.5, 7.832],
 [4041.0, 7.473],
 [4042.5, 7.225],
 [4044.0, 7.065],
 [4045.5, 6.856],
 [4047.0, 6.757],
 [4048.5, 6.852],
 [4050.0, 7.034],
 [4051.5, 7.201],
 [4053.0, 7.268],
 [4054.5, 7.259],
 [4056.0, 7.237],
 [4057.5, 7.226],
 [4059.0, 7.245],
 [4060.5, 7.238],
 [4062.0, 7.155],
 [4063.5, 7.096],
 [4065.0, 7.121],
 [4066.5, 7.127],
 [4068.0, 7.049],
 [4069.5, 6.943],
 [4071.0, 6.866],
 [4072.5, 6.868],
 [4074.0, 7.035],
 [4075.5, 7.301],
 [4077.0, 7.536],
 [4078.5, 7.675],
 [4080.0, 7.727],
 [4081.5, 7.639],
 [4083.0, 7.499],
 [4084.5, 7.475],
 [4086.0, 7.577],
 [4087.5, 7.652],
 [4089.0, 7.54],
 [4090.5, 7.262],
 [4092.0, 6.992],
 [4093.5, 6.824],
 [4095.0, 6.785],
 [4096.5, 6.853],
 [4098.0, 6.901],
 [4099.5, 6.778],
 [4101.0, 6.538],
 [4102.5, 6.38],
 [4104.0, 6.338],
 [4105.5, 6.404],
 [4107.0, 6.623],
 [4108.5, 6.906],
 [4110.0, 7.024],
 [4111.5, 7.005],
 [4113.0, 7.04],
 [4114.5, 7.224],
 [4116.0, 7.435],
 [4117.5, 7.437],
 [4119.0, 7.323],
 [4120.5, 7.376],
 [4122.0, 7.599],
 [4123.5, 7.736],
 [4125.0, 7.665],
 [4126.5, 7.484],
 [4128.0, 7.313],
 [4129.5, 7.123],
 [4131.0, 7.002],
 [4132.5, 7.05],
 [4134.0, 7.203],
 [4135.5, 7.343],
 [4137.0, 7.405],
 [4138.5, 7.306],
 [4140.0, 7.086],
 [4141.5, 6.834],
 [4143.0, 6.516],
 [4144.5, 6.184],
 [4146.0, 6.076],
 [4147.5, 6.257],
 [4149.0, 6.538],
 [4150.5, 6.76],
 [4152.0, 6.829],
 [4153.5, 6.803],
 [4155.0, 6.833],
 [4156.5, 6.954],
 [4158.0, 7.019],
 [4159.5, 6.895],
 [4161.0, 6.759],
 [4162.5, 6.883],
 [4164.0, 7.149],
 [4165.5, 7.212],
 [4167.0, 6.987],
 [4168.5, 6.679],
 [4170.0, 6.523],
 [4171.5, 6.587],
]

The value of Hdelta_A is -0.3 angstrom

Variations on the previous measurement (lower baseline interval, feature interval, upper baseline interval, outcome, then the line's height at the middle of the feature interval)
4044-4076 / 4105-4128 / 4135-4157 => -1.2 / 6.88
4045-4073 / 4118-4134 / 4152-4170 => -0.9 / 6.96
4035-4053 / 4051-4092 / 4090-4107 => -1.6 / 7.01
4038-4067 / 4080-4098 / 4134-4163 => -0.6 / 7.05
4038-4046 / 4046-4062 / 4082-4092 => 0.6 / 7.4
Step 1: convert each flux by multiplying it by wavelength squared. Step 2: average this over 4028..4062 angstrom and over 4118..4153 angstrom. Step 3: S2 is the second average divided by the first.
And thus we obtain 1.0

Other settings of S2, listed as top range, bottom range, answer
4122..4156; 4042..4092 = 1.00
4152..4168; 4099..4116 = 1.05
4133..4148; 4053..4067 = 0.99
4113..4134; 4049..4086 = 1.04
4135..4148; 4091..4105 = 1.03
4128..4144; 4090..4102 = 1.05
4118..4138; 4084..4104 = 1.07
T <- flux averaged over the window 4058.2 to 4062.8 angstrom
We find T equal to 7.21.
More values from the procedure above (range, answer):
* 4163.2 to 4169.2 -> 7.01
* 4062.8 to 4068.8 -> 7.1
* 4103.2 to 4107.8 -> 6.46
